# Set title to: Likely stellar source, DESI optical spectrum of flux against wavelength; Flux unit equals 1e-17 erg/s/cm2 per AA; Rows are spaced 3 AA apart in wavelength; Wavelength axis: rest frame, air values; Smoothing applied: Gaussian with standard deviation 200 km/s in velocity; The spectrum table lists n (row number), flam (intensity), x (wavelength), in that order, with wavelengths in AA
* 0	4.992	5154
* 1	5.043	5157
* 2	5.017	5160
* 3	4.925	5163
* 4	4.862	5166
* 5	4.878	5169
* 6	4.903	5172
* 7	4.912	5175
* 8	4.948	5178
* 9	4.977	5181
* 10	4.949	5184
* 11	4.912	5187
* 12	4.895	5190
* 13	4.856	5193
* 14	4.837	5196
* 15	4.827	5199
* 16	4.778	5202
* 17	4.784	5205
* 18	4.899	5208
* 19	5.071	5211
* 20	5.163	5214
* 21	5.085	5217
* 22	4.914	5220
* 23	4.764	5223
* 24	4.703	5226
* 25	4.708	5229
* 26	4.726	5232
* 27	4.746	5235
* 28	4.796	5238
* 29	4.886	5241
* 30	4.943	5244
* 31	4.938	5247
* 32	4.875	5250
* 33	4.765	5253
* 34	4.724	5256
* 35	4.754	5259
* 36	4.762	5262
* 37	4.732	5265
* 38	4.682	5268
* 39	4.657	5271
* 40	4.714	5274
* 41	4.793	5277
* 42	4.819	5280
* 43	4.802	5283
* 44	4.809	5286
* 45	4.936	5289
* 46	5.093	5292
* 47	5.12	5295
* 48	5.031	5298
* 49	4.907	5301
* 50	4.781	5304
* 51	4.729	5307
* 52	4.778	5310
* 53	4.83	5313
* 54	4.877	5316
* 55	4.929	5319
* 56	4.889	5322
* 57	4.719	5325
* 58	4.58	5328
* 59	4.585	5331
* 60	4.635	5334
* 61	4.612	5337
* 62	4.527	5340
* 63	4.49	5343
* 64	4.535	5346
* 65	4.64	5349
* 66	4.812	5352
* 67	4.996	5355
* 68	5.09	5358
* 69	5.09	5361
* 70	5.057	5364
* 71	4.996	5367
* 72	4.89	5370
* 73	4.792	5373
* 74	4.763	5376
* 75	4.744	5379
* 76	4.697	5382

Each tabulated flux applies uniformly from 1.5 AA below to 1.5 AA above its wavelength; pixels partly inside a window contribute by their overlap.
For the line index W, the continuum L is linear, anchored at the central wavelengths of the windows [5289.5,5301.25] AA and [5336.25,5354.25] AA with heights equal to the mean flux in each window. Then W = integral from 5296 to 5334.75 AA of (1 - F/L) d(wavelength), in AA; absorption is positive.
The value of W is 0.6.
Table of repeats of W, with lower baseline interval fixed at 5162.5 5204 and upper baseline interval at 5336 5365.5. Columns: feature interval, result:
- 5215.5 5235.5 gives 0.22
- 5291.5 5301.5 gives -0.47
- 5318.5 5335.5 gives 0.32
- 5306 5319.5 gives -0.04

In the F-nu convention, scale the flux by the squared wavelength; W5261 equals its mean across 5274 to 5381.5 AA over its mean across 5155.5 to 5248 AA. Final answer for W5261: 1.0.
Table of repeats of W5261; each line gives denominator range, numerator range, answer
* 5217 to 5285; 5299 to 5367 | 1.03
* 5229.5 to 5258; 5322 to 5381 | 1.03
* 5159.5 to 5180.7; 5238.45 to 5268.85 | 1.01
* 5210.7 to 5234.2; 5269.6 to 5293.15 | 1.01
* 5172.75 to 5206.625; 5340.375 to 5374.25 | 1.06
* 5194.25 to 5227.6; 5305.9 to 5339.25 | 1.01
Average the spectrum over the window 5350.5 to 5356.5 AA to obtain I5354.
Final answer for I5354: 4.9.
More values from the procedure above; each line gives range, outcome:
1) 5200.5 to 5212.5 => 4.88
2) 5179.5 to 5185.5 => 4.96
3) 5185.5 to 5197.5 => 4.88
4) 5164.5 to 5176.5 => 4.89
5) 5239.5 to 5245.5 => 4.91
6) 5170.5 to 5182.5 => 4.93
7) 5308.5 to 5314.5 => 4.8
